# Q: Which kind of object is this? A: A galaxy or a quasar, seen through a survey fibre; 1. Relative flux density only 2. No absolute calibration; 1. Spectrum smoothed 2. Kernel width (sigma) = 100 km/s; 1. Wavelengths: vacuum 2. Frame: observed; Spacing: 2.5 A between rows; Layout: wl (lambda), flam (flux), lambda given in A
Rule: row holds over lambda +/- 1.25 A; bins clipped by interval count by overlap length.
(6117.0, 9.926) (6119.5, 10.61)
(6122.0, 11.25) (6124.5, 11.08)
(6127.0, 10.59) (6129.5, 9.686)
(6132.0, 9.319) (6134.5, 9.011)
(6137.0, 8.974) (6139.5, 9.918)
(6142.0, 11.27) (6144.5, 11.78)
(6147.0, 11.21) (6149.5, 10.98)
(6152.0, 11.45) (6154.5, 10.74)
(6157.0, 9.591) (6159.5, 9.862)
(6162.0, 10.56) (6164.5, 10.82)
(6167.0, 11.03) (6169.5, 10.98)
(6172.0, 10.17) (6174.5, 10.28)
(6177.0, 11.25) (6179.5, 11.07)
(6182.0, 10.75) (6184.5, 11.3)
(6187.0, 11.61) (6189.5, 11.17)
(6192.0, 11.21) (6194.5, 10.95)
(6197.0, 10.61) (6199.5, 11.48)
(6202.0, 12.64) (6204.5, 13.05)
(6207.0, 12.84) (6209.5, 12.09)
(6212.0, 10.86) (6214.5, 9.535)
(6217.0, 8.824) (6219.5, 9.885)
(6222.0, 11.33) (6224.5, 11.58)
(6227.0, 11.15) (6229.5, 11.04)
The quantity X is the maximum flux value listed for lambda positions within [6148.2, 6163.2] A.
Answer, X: 11.45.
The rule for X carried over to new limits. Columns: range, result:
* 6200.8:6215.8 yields 13.05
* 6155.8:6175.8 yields 11.03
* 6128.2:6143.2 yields 11.27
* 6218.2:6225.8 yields 11.58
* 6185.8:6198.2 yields 11.61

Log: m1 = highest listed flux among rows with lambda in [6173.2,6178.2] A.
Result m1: 11.25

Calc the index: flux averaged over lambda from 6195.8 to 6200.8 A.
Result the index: 11.1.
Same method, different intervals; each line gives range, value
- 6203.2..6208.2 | 12.9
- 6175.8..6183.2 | 11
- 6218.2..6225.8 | 10.9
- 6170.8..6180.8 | 10.7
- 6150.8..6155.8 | 11.1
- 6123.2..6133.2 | 10.2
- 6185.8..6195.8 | 11.2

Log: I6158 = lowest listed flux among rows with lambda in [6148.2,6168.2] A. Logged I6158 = 9.591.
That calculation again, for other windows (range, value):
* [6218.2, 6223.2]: 9.885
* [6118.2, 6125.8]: 10.61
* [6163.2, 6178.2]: 10.17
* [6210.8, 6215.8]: 9.535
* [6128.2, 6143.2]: 8.974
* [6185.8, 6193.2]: 11.17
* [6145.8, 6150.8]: 10.98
